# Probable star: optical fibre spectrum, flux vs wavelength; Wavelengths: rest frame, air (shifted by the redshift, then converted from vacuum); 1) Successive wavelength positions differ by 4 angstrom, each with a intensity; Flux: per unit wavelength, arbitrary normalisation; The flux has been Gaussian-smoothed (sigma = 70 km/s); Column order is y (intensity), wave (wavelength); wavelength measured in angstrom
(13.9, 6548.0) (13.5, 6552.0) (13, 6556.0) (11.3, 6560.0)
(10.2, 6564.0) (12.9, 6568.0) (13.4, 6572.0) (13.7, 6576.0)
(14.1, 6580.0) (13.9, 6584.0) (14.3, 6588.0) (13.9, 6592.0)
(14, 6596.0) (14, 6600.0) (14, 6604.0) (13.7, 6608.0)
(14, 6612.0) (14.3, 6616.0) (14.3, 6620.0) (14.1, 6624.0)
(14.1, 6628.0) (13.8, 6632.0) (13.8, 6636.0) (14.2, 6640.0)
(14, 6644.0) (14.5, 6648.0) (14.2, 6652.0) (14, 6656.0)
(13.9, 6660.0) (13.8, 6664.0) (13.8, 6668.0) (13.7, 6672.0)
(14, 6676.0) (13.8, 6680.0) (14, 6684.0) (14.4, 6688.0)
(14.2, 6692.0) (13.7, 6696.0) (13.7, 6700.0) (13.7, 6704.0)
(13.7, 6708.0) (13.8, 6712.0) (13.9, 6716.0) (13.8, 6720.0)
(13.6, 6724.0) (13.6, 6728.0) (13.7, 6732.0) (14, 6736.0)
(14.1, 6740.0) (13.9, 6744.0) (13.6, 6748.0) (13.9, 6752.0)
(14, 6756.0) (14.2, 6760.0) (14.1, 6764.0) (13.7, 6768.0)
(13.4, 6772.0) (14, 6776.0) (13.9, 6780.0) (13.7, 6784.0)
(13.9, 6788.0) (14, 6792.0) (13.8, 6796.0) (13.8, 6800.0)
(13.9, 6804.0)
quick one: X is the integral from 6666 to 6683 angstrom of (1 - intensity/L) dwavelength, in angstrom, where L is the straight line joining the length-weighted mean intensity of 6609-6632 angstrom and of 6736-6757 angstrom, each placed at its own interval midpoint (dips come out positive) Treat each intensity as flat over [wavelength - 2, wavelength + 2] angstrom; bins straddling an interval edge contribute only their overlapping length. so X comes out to 0.2 angstrom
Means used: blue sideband 14.1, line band 13.8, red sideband 13.9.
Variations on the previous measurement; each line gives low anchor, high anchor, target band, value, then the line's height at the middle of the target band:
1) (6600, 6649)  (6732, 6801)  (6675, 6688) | 0.0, 14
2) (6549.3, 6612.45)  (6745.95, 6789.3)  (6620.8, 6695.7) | -2.5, 13.6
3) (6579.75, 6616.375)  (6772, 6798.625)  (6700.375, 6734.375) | 0.4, 13.9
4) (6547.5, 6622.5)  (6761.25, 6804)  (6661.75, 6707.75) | -0.7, 13.7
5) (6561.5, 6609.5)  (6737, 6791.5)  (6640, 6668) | -0.9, 13.6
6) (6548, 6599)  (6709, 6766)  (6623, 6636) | -0.5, 13.4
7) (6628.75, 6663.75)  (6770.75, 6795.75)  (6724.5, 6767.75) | 0.0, 13.9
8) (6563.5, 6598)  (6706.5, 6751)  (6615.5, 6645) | -1.0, 13.6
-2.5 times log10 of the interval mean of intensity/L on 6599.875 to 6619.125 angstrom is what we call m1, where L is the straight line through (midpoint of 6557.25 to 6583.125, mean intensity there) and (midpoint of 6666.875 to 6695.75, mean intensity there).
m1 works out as -0.07 mag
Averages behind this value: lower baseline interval 12.7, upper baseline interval 14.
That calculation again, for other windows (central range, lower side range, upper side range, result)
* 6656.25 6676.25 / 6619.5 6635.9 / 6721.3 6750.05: 0.01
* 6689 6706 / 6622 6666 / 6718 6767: 0.01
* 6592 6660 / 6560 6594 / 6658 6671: -0.04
